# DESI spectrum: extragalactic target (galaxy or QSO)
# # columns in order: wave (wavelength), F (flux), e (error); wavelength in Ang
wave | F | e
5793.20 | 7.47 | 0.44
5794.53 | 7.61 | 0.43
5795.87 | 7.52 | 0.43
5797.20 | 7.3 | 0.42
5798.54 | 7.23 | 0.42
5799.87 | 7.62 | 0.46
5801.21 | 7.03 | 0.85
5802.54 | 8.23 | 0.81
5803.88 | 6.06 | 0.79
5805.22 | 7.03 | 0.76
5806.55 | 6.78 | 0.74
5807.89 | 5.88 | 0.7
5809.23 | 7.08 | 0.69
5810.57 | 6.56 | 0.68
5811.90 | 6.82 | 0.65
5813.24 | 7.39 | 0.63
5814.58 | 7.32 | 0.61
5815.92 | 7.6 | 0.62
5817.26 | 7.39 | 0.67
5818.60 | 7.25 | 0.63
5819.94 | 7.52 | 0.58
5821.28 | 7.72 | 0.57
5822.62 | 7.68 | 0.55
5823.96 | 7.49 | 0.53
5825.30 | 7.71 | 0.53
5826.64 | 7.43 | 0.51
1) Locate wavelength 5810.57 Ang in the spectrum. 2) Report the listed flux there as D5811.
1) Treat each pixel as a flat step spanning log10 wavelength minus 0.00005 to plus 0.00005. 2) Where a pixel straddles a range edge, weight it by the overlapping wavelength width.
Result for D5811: 6.56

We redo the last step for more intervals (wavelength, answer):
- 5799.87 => 7.62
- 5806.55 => 6.78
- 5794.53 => 7.61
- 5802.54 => 8.23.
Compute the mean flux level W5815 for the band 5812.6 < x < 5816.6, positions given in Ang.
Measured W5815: 7.43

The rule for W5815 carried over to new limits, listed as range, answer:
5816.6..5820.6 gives 7.39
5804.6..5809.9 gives 6.69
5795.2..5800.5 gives 7.42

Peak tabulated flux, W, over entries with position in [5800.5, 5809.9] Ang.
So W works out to 8.23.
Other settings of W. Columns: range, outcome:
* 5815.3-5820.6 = 7.6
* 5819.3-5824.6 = 7.72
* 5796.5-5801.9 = 7.62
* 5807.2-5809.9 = 7.08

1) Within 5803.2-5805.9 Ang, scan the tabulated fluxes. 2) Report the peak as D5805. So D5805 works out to 7.03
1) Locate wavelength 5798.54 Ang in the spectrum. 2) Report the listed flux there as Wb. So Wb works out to 7.23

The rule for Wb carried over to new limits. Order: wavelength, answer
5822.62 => 7.68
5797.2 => 7.3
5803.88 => 6.06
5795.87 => 7.52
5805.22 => 7.03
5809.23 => 7.08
